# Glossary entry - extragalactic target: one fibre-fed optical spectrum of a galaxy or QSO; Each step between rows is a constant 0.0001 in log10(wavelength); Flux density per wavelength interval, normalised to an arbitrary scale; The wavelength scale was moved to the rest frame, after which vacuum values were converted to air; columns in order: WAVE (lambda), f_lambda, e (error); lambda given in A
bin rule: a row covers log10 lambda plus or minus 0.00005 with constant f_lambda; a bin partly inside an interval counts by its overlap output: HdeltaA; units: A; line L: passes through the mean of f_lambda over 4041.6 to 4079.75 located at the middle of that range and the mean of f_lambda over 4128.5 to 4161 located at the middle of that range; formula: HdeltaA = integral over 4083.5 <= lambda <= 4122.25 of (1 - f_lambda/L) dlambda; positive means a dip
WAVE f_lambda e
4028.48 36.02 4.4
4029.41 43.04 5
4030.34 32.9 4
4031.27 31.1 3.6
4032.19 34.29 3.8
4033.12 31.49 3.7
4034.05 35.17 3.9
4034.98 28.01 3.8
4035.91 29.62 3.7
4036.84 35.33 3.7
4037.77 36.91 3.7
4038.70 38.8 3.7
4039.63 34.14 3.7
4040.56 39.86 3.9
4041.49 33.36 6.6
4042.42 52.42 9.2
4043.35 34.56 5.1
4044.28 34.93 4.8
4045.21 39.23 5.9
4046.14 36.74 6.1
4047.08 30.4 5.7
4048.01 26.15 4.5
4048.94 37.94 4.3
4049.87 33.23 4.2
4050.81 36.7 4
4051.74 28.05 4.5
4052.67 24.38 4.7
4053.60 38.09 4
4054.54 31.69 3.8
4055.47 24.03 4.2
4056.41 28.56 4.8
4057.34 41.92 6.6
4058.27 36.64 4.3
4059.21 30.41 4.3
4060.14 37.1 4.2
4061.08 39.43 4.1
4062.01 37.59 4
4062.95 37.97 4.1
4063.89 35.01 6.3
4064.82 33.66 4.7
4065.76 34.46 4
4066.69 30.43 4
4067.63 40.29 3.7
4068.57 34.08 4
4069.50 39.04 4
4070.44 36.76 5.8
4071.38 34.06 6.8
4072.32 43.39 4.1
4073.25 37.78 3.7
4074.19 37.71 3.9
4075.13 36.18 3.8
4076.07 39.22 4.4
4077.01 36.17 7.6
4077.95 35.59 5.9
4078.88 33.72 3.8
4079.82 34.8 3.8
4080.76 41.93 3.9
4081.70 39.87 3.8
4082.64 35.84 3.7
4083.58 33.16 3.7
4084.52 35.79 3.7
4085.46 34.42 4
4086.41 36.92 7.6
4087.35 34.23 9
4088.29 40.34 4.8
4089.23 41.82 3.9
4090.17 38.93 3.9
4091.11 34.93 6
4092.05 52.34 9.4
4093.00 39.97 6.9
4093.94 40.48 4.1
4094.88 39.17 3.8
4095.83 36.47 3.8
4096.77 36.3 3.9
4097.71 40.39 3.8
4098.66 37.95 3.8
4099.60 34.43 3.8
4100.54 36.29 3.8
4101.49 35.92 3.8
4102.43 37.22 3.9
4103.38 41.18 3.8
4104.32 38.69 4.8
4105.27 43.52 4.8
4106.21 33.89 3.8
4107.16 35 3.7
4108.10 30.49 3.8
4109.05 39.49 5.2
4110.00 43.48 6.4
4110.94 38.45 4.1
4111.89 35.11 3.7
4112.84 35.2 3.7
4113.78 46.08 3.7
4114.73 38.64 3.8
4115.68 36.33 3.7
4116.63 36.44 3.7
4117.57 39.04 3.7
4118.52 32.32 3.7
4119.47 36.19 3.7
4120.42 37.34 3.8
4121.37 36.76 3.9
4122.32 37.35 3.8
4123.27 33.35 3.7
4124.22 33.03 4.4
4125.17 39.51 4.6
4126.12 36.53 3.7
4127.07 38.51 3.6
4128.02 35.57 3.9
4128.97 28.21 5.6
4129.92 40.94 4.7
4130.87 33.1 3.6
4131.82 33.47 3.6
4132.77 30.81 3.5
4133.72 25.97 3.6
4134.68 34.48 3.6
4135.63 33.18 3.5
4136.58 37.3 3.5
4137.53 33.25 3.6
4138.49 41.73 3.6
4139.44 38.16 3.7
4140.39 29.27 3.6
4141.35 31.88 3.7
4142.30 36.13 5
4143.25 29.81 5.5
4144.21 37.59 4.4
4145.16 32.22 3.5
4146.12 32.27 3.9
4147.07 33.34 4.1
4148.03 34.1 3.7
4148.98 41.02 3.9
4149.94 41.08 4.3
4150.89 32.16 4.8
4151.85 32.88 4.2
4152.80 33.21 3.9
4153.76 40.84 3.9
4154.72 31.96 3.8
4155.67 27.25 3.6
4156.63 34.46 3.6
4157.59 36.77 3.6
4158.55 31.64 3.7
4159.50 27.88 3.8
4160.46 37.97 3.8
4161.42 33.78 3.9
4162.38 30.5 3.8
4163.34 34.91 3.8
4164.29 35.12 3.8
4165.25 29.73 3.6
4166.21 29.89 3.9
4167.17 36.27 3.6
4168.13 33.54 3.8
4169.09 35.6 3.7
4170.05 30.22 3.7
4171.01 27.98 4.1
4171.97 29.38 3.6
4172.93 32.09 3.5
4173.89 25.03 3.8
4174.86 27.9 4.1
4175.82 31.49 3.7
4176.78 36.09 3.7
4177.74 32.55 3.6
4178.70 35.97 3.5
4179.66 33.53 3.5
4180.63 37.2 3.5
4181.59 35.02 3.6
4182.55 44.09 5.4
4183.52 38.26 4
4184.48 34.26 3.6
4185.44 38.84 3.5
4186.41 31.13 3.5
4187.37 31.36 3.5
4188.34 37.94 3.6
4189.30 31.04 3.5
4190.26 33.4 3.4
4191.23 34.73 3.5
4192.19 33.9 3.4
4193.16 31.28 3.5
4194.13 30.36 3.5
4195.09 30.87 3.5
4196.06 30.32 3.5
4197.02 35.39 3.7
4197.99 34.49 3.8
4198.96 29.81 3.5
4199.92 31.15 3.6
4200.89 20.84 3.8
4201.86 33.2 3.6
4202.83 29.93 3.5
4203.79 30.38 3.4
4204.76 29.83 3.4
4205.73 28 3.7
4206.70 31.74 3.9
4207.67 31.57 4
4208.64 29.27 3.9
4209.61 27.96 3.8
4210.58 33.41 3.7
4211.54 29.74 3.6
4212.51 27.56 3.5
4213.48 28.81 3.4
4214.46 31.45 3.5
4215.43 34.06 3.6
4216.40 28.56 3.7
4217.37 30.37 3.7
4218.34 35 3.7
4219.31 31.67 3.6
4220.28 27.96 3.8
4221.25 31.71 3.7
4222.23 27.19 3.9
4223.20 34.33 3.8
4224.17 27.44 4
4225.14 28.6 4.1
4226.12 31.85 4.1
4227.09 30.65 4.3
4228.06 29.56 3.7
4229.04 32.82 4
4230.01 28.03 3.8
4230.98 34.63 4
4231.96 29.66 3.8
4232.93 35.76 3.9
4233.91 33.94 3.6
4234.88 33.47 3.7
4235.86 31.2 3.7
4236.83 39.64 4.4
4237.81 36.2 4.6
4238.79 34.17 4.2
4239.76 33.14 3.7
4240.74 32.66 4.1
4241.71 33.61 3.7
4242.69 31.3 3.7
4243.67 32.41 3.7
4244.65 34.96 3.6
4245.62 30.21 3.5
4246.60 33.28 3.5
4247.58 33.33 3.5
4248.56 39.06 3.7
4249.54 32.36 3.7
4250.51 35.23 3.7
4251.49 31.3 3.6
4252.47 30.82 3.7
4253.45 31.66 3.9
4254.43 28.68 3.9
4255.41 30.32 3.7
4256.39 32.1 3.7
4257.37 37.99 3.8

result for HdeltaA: -3.6 A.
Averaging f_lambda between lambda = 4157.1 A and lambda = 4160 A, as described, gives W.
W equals 32.1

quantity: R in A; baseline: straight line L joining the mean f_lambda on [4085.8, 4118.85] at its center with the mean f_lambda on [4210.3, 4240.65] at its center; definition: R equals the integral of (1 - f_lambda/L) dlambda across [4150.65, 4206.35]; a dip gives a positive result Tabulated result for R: 2.5 A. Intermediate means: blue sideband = 38.2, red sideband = 31.7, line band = 32.7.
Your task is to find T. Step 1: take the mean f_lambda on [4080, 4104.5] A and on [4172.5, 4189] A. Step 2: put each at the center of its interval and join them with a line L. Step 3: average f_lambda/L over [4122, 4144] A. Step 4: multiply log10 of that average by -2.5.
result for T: 0.06 mag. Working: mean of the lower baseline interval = 38.2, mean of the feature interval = 34.4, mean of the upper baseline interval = 34.2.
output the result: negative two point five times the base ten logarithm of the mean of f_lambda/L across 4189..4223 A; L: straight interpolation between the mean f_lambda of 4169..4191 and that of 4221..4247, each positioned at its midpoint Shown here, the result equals 0.07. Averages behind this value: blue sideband 33.5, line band 30.8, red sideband 32.3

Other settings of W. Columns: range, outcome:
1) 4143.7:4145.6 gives 34.9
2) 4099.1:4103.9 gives 37.1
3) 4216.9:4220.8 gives 31.3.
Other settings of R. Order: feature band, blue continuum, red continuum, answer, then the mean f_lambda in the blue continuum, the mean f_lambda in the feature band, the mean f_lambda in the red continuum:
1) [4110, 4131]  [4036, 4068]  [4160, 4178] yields -2.2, 34.9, 36.8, 32.1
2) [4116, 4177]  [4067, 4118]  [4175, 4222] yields 1.9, 37.8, 33.9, 32.2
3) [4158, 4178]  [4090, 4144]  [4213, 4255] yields 1.6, 36.6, 31.9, 32.2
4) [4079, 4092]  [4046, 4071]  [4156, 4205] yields -1.5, 34.1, 37.6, 32.7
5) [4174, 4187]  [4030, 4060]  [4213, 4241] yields -1.0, 34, 34.8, 31.9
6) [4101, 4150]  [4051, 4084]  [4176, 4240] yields -2.6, 35.4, 35.9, 32.2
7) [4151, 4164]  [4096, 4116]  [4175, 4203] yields 0.6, 37.8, 33.4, 33.4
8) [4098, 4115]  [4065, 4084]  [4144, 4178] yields -1.2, 36.7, 37.9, 33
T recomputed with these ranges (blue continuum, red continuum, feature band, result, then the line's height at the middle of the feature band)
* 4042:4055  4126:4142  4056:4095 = -0.08 mag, 34.4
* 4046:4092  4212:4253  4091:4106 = -0.12 mag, 35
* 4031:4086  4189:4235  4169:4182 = 0.00 mag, 32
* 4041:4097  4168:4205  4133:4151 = -0.02 mag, 34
